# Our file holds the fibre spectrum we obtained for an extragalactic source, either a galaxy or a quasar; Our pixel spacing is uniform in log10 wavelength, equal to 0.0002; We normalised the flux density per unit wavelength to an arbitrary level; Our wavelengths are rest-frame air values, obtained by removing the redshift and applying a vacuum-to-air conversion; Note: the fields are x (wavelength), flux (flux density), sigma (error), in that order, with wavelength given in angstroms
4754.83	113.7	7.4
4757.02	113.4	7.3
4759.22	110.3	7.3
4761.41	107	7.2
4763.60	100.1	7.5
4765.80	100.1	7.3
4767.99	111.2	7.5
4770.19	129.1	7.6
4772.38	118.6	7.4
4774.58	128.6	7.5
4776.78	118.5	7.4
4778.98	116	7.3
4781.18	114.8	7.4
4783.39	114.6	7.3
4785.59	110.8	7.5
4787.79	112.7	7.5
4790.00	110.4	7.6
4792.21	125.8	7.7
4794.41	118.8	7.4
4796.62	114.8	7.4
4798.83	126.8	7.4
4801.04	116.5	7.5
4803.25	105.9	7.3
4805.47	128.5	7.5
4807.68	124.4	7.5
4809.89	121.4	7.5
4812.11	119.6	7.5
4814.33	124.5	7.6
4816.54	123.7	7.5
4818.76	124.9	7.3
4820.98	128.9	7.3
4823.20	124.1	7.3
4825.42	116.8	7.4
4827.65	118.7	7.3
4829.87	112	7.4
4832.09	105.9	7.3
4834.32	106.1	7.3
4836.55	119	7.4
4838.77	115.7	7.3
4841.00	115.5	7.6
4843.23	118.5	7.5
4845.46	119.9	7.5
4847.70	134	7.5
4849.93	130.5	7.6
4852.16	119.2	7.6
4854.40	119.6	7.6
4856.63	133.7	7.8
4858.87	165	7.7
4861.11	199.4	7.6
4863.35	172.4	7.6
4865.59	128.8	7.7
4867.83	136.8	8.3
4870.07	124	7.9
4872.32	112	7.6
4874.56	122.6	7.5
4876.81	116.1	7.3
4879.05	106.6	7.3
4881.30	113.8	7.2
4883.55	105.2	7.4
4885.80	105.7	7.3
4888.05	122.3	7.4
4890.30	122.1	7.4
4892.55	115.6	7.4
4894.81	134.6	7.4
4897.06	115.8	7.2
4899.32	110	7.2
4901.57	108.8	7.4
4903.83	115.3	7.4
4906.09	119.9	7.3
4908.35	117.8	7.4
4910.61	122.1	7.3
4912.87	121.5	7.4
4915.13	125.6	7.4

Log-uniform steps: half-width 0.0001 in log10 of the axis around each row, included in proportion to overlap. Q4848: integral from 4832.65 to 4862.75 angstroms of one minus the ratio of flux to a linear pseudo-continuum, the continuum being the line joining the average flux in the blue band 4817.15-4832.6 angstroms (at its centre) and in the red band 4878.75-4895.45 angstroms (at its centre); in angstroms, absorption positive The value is -3.3 angstroms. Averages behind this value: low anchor 119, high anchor 116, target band 131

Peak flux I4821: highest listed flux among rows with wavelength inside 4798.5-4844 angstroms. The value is 128.9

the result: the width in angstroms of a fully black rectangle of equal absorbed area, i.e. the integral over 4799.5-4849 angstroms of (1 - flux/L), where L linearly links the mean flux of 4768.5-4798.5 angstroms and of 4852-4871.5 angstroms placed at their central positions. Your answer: 4.7 angstroms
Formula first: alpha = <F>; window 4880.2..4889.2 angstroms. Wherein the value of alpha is 112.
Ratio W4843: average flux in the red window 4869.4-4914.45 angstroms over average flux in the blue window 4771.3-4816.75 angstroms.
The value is 0.98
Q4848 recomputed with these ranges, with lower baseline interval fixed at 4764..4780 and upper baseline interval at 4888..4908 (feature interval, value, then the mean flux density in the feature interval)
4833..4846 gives 0.2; 115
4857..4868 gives -4.0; 161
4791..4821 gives -1.1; 121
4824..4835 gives 0.5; 112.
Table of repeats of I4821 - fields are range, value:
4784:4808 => 128.5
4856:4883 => 199.4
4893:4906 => 134.6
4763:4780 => 129.1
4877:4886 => 113.8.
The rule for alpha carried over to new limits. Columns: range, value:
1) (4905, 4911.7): 120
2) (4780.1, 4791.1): 113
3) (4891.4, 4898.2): 122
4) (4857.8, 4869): 160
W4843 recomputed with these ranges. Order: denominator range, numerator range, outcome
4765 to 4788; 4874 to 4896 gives 1.00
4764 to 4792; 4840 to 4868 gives 1.20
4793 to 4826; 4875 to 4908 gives 0.95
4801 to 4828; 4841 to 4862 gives 1.12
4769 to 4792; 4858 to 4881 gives 1.17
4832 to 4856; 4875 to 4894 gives 0.96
